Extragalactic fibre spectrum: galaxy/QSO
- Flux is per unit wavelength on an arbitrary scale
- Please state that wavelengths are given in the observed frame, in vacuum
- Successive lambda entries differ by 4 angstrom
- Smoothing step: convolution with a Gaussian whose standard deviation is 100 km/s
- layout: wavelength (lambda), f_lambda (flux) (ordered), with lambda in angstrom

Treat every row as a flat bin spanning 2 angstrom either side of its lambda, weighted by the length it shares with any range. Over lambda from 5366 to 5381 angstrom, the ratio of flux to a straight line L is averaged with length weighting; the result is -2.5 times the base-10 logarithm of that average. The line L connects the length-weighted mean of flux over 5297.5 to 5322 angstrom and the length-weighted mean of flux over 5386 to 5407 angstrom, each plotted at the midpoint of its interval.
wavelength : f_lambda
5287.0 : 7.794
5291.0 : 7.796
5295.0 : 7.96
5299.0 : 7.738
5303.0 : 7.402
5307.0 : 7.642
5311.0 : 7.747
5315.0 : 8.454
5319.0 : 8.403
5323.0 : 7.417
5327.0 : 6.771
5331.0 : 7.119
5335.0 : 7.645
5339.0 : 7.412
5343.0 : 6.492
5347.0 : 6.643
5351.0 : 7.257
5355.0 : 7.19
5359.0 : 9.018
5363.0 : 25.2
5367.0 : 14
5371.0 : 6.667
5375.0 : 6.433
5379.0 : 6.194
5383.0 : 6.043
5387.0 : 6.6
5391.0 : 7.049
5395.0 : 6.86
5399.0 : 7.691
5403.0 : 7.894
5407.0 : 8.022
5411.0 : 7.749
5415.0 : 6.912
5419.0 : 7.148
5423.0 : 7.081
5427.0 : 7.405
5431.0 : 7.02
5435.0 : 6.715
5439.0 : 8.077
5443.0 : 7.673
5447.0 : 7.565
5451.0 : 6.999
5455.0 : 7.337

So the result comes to -0.07 mag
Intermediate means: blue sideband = 7.88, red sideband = 7.32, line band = 7.95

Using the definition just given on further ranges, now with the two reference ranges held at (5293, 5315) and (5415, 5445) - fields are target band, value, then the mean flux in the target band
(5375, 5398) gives 0.13 mag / 6.59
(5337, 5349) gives 0.12 mag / 6.85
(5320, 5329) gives 0.07 mag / 7.24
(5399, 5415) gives -0.05 mag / 7.74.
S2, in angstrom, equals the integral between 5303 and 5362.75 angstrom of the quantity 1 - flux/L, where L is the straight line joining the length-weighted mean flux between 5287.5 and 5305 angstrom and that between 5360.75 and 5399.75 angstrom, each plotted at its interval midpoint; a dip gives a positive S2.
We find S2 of 2.9 angstrom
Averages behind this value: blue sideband 7.73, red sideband 9.32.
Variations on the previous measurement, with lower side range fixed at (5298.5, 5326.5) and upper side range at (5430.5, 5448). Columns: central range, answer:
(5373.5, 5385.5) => 2.2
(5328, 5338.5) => 0.5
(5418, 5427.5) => 0.4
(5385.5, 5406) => 0.8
